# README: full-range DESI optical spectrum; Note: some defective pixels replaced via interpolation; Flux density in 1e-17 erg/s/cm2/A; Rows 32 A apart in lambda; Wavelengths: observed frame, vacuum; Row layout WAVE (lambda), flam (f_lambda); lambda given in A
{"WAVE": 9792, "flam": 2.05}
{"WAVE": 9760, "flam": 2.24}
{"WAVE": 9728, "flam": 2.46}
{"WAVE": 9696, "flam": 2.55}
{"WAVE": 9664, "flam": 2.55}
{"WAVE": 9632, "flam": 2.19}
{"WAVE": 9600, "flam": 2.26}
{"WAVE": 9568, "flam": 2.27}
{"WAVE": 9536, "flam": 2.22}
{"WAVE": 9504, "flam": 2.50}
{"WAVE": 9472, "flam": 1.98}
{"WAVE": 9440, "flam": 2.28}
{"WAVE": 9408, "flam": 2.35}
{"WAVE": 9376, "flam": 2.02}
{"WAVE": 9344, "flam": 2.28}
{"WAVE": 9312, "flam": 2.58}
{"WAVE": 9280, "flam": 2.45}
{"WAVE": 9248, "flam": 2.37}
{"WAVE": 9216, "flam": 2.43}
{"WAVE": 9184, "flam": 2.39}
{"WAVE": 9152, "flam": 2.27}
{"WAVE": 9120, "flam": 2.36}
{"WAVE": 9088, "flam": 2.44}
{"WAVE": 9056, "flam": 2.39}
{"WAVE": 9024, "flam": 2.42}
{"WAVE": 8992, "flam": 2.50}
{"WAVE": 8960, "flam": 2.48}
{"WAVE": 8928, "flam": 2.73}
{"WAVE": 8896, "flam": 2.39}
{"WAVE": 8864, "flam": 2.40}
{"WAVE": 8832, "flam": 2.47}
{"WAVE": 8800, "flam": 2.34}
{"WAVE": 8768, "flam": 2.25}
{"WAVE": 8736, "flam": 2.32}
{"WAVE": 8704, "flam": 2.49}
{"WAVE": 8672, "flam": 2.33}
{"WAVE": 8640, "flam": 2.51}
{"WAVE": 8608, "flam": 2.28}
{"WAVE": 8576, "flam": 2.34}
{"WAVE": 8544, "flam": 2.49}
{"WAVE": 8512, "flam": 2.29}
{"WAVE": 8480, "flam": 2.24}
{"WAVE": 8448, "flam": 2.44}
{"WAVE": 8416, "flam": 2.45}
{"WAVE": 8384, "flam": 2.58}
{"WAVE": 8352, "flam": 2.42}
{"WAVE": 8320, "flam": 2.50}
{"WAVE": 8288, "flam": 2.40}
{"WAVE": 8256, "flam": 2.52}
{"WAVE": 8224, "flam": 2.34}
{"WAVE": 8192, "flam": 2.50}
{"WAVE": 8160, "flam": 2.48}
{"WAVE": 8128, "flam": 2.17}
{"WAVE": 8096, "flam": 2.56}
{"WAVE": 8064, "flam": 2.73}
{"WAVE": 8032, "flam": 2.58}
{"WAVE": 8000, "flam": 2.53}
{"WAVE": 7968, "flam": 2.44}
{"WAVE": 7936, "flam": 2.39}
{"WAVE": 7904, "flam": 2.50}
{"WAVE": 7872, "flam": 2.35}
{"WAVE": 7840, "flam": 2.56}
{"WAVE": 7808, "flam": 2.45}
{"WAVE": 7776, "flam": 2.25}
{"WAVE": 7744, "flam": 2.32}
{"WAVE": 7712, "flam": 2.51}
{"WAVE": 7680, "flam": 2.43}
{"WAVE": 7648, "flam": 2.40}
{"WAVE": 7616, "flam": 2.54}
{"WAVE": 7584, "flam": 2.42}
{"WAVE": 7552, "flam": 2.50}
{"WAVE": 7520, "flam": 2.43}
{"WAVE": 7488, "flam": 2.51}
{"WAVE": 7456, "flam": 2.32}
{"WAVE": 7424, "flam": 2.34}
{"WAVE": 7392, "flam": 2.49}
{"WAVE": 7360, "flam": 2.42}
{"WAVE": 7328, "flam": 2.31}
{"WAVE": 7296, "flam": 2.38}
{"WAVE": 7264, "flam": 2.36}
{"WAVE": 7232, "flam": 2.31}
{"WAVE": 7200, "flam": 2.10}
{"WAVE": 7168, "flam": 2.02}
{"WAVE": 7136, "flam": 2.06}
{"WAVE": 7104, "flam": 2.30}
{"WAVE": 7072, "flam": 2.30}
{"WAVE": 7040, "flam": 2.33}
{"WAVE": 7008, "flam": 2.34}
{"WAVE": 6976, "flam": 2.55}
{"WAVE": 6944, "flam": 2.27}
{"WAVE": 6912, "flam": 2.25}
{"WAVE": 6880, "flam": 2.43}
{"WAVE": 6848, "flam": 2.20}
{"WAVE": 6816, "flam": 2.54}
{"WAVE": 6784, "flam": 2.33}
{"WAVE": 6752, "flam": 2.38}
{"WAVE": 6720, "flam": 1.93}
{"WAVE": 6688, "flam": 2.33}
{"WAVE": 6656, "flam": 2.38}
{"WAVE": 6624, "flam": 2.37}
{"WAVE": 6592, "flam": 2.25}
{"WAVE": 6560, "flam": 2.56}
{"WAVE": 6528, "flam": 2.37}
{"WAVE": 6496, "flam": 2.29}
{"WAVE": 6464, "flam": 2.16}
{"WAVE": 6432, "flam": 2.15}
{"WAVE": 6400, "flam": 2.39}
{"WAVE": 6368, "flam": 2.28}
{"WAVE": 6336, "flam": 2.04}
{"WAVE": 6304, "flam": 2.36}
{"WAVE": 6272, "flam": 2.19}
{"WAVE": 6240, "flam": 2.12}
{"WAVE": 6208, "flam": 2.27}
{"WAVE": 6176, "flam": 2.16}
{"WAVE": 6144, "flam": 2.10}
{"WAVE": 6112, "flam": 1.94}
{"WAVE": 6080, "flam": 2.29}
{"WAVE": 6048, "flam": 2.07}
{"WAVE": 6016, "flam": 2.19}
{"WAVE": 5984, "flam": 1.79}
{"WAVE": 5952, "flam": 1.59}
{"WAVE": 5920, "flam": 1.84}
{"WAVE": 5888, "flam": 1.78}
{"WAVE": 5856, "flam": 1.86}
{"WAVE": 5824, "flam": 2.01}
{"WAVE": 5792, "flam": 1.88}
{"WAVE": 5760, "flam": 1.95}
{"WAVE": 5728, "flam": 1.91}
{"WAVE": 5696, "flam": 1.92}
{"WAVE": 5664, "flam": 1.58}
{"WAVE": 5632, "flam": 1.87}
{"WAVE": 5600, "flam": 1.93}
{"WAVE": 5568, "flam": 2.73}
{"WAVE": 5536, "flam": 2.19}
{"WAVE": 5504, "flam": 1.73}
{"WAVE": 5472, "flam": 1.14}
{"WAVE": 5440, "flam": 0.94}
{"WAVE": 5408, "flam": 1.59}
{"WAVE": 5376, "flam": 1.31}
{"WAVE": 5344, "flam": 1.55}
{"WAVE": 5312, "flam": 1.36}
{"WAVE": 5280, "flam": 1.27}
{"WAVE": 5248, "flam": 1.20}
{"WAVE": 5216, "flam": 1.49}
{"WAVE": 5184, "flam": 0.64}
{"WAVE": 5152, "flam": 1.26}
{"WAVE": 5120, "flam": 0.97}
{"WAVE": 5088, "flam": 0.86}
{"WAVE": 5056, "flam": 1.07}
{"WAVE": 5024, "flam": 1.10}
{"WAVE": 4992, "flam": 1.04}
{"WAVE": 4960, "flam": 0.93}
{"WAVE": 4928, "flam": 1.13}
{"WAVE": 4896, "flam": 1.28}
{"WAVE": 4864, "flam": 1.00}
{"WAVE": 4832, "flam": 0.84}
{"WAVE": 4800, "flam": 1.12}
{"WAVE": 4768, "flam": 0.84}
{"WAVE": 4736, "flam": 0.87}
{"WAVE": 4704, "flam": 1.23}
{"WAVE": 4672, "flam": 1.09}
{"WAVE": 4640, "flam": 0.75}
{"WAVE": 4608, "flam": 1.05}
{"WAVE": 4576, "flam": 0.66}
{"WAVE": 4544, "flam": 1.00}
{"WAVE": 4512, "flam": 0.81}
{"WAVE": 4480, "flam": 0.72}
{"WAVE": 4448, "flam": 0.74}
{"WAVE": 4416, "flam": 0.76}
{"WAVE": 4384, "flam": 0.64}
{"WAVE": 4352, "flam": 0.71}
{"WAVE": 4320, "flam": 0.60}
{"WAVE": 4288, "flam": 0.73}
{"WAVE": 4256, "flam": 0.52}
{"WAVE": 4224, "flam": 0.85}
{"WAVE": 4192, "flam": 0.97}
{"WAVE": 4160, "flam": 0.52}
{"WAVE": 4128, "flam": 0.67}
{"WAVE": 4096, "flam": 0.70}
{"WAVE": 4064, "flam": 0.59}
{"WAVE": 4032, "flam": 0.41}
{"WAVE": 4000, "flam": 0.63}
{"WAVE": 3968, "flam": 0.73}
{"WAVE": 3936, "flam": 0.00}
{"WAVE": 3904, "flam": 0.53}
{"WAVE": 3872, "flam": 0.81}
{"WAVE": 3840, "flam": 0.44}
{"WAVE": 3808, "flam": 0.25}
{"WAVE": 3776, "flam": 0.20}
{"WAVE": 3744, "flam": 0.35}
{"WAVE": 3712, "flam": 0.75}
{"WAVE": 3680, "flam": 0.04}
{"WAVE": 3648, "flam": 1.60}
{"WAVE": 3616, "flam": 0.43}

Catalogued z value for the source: 0.380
